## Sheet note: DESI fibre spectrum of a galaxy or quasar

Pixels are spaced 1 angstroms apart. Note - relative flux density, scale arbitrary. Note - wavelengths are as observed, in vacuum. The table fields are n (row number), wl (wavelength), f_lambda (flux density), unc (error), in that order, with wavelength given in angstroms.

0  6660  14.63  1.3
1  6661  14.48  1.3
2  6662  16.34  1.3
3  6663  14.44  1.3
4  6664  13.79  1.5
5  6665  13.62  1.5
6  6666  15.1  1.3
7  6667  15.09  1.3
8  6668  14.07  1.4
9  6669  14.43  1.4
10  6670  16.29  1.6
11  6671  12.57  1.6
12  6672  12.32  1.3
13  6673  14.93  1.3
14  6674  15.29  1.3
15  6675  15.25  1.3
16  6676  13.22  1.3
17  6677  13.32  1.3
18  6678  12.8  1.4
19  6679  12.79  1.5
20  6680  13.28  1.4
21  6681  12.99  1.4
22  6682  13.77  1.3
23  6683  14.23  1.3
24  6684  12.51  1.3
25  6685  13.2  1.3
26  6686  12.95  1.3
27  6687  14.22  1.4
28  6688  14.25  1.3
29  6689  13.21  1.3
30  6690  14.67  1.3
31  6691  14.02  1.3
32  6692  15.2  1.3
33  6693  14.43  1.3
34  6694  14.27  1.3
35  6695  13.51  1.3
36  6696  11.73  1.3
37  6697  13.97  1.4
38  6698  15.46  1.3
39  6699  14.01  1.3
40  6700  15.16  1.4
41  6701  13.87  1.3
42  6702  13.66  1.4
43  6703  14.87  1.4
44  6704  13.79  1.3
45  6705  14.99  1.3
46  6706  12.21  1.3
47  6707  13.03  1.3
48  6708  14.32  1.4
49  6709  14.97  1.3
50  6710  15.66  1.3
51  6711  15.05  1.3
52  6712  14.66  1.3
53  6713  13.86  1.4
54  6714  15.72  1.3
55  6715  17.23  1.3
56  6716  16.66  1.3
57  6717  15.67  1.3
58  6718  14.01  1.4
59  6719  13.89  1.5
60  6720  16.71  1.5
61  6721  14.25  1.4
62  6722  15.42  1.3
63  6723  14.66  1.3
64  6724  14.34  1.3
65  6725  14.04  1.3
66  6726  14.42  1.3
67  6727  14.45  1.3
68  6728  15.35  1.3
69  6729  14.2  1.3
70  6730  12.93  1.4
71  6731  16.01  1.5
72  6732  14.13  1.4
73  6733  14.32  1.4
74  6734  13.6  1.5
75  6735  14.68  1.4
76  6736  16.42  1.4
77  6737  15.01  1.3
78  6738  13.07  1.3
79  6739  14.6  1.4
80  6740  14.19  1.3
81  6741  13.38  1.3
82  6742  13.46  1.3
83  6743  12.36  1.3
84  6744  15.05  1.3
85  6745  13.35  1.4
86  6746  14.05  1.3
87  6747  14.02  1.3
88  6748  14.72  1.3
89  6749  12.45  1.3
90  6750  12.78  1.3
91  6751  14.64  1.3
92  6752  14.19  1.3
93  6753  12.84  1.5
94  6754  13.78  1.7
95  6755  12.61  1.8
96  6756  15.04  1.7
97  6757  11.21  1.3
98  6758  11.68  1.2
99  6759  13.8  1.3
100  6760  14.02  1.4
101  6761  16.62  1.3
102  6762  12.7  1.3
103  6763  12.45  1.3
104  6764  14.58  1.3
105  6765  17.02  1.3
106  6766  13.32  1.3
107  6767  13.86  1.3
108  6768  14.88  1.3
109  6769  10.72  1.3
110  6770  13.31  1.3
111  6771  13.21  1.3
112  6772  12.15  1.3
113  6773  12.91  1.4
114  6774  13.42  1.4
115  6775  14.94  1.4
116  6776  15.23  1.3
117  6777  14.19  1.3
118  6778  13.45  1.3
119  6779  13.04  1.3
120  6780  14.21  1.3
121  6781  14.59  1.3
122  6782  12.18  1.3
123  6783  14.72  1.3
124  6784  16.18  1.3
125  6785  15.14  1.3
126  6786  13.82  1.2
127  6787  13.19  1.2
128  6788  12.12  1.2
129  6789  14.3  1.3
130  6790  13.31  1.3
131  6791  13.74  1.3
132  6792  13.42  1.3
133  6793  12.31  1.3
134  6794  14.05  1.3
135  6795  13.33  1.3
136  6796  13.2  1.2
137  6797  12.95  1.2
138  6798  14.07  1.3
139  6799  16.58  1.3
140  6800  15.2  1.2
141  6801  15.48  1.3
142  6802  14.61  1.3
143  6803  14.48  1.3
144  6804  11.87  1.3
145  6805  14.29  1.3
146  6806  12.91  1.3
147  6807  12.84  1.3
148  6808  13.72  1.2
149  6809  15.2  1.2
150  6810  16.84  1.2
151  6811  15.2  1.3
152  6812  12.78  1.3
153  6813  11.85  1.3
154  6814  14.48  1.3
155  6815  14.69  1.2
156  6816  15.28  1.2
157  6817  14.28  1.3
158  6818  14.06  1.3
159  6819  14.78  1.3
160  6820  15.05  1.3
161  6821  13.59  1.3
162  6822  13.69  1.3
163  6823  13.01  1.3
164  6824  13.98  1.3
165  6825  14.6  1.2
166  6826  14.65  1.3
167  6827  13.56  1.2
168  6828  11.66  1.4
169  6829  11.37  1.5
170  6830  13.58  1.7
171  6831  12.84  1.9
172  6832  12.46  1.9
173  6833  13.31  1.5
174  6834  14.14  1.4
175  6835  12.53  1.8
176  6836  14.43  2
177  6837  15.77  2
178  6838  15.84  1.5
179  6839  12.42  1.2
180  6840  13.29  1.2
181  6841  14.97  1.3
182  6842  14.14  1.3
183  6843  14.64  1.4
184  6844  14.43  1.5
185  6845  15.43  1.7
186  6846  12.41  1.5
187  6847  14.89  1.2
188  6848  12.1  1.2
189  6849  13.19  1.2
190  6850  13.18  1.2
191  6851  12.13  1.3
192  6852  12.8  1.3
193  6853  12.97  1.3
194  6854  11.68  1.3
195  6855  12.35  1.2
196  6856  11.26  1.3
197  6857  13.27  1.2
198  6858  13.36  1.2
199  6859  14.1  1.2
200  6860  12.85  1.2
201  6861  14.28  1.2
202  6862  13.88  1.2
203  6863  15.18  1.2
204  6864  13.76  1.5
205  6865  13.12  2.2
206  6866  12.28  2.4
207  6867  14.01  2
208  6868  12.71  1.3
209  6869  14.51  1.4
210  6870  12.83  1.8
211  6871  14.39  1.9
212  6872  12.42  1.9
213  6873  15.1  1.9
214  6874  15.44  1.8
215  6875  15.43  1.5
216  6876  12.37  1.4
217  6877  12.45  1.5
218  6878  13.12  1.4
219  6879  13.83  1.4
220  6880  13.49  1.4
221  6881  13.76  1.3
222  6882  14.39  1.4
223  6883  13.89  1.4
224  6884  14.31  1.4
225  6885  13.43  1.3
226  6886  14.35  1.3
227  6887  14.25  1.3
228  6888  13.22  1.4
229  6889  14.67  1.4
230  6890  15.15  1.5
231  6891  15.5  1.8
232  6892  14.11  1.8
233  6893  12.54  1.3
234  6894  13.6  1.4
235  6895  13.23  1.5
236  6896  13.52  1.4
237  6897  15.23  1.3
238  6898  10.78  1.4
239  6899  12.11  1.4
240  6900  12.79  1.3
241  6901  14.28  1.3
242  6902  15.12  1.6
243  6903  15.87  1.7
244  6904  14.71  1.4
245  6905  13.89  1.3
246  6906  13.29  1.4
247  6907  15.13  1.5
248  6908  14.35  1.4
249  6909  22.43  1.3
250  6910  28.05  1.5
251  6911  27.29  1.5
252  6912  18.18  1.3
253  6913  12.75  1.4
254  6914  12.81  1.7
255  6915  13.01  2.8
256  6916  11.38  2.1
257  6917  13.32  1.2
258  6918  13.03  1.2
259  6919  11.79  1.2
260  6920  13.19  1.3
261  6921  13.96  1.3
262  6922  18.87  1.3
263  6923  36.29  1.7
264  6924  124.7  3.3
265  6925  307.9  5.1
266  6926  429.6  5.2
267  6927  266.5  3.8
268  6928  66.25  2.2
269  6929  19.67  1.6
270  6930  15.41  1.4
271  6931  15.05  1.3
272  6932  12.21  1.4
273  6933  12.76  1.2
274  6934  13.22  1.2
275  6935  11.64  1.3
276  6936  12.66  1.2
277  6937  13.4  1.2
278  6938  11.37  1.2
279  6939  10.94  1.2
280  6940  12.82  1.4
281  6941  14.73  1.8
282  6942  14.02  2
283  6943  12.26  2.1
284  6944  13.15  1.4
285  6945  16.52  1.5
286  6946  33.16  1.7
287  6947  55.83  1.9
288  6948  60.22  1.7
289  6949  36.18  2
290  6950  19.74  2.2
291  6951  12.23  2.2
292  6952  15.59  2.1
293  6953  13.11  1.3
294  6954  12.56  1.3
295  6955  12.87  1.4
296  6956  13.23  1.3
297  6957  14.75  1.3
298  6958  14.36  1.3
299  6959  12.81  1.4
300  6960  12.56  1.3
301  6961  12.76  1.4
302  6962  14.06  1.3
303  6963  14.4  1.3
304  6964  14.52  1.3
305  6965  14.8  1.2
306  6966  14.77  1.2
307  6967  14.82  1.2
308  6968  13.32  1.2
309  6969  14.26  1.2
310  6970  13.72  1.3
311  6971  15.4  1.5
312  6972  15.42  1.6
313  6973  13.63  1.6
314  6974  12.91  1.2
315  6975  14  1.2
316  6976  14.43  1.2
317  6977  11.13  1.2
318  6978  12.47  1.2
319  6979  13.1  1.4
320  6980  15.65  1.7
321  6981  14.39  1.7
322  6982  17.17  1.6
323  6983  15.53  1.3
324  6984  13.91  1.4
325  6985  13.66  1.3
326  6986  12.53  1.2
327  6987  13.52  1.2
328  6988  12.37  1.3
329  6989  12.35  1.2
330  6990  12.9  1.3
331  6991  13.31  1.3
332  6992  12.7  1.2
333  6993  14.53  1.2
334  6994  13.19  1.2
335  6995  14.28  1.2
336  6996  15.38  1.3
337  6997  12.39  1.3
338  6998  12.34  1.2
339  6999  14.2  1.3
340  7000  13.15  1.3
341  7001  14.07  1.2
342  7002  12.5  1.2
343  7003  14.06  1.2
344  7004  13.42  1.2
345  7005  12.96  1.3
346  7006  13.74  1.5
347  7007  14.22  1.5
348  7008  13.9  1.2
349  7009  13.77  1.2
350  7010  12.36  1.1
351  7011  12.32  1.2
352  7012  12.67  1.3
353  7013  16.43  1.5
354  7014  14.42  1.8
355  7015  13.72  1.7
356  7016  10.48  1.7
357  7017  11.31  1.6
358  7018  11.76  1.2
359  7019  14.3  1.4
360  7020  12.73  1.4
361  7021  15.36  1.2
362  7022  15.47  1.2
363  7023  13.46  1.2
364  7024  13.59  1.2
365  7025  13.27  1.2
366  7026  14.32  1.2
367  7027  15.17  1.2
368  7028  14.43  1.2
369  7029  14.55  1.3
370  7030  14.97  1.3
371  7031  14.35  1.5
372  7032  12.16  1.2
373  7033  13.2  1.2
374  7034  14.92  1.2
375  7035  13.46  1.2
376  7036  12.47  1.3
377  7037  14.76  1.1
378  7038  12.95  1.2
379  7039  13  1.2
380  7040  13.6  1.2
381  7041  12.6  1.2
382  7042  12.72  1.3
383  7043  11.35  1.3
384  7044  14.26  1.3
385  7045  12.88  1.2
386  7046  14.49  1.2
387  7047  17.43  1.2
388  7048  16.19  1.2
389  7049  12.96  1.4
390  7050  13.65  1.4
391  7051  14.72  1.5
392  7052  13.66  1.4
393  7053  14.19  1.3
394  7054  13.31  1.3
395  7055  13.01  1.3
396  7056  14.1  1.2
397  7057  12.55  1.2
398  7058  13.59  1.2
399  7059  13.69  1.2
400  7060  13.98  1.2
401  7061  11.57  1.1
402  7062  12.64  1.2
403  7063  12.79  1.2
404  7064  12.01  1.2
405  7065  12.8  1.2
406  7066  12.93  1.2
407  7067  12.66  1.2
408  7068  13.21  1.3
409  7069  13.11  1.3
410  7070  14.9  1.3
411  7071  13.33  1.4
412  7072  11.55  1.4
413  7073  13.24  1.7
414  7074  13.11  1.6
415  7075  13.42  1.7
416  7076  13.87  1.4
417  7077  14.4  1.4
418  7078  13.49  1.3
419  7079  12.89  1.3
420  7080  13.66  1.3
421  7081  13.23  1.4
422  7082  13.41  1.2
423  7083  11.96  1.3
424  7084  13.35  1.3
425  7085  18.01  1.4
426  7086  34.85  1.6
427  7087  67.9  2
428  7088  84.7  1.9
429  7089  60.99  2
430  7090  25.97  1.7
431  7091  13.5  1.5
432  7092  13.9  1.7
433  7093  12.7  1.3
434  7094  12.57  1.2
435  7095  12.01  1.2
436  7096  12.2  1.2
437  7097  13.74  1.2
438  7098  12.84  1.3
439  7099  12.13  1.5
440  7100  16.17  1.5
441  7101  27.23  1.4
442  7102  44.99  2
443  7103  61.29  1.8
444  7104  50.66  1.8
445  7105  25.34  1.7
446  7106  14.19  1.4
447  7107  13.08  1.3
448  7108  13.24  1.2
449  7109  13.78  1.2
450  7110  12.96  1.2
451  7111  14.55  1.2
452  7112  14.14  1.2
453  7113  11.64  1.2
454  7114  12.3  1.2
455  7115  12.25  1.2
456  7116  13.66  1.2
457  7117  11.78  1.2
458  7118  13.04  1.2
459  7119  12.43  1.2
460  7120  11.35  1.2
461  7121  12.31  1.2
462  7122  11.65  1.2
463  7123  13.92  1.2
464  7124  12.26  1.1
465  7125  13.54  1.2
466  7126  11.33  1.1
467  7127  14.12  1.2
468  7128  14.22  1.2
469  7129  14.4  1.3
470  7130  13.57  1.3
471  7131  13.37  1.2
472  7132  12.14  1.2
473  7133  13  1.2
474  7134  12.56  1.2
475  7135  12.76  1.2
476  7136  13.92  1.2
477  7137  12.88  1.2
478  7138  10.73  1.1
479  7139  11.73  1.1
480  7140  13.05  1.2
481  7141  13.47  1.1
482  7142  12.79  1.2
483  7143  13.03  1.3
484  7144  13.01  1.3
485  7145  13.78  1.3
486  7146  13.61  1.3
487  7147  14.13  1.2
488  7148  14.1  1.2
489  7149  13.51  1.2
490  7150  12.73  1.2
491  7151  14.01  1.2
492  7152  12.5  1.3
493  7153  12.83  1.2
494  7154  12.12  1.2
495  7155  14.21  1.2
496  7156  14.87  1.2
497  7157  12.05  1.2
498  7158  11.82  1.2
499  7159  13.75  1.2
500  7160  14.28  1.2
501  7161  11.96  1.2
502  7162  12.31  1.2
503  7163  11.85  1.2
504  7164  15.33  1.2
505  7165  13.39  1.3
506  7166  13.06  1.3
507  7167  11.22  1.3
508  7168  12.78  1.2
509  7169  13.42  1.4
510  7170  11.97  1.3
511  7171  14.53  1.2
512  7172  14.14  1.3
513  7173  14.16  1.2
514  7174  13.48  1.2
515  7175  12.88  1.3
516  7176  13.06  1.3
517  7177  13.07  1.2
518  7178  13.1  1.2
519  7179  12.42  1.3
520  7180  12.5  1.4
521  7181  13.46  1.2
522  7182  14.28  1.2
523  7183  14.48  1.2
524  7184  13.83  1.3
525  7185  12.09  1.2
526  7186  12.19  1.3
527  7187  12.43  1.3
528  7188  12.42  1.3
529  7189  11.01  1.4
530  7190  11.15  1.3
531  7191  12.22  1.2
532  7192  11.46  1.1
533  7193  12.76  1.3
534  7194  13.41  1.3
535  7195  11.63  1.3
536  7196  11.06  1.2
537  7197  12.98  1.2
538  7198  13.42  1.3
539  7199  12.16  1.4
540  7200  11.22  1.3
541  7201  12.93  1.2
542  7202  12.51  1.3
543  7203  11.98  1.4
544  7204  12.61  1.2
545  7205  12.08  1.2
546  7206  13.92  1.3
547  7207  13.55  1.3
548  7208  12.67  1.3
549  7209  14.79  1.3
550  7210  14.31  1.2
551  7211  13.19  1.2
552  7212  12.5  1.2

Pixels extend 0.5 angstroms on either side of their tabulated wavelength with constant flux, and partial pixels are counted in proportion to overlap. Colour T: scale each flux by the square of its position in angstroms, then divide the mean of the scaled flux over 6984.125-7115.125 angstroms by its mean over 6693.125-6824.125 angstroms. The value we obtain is 1.2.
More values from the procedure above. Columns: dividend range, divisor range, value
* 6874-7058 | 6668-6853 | 1.58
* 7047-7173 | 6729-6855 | 1.27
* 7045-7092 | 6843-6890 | 1.40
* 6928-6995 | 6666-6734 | 1.22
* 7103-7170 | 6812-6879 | 1.13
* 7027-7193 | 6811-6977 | 0.75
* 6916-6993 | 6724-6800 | 2.31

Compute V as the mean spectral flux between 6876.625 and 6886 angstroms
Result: 13.7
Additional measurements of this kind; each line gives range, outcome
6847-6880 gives 13.3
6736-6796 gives 13.7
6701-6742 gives 14.6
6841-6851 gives 13.8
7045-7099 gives 17.3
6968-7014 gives 13.7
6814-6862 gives 13.6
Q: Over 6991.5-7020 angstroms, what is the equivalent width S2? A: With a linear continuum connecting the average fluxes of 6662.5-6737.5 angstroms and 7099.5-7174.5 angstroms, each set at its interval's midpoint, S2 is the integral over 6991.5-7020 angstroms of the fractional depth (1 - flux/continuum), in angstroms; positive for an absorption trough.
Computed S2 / 2.8 angstroms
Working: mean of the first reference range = 14.3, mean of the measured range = 13.4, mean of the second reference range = 15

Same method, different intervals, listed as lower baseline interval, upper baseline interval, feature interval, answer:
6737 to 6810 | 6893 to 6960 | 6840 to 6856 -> 6.8 angstroms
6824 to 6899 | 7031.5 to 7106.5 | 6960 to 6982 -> 2.7 angstroms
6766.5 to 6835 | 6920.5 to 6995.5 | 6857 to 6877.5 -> 7.1 angstroms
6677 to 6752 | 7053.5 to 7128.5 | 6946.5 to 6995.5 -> 1.5 angstroms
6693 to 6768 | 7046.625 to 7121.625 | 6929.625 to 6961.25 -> -2.2 angstroms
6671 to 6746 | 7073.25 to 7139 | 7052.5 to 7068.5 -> 4.4 angstroms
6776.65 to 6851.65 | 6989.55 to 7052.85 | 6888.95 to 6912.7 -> -3.2 angstroms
